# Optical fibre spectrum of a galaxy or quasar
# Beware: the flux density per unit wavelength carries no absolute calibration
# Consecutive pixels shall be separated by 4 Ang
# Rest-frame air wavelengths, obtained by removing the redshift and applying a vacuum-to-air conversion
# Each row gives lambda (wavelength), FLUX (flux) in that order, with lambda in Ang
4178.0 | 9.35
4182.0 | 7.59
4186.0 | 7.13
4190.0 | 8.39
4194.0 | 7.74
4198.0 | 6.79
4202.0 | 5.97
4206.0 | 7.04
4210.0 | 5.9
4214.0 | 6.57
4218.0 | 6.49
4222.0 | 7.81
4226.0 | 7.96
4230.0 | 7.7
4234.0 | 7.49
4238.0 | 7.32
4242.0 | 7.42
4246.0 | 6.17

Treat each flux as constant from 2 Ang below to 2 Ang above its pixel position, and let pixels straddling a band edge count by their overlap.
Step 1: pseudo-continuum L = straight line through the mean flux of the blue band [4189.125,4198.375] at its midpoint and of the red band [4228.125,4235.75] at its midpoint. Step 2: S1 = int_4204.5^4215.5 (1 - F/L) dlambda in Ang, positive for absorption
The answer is 1.7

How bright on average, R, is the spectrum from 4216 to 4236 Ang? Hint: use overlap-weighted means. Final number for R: 7.49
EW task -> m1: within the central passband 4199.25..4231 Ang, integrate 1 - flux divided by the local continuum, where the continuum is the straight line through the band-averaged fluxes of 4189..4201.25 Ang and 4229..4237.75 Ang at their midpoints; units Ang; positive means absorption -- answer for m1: 2.4 Ang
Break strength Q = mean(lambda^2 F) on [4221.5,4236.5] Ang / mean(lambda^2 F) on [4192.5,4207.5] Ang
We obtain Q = 1.1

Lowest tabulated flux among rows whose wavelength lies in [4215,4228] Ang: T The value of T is 6.49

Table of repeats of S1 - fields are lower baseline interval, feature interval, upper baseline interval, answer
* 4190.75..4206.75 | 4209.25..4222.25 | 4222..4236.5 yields 1.4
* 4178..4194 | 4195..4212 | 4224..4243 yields 2.8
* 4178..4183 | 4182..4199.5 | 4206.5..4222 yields 0.5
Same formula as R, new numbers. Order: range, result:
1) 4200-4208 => 6.5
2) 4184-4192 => 7.76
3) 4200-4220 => 6.39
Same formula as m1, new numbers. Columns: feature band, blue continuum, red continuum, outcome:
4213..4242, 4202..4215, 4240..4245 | -2.24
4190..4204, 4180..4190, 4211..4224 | 0.51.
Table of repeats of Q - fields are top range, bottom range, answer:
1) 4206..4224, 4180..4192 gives 0.89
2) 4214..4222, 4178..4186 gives 0.88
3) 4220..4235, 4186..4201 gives 1.06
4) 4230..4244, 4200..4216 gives 1.19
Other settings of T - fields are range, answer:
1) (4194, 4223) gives 5.9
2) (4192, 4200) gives 6.79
